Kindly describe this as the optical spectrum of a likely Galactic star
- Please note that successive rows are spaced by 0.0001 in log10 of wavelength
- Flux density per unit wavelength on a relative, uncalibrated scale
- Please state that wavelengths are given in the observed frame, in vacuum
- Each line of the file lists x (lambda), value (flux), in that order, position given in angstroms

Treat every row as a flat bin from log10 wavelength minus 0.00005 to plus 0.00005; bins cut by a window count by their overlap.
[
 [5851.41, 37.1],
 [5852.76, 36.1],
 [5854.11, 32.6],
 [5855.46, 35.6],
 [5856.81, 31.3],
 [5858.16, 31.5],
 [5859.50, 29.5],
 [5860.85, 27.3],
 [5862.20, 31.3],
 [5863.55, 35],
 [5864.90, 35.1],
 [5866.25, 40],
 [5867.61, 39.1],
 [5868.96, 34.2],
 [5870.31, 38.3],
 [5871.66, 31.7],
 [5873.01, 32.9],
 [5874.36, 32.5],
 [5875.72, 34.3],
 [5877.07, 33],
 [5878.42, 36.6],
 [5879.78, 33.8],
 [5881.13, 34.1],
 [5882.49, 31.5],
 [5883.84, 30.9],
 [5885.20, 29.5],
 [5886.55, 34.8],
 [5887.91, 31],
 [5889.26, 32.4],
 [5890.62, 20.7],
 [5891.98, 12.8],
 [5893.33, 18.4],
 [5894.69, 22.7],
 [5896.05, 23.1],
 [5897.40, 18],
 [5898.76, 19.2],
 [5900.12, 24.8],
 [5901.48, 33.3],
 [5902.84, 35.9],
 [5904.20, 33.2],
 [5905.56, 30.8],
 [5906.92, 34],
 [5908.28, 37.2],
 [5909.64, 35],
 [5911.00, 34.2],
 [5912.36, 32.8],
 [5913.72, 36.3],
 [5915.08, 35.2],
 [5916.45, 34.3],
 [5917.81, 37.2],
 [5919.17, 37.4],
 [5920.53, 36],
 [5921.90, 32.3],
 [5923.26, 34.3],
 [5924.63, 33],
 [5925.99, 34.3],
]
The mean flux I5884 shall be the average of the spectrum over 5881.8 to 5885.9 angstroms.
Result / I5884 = 30.7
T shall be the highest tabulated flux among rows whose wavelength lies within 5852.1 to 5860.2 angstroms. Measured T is 36.1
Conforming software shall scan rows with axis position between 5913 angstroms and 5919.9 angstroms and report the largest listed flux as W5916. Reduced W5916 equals 37.4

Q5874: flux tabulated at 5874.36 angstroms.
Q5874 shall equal 32.5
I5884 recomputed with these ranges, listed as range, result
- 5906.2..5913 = 34.6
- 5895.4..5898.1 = 20.6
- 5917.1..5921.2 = 36.9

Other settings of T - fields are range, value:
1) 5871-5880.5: 36.6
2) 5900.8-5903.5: 35.9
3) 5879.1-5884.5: 34.1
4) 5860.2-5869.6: 40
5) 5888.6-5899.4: 32.4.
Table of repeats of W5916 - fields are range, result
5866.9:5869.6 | 39.1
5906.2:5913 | 37.2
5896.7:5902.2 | 33.3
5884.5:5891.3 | 34.8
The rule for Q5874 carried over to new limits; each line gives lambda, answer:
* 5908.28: 37.2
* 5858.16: 31.5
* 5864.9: 35.1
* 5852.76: 36.1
